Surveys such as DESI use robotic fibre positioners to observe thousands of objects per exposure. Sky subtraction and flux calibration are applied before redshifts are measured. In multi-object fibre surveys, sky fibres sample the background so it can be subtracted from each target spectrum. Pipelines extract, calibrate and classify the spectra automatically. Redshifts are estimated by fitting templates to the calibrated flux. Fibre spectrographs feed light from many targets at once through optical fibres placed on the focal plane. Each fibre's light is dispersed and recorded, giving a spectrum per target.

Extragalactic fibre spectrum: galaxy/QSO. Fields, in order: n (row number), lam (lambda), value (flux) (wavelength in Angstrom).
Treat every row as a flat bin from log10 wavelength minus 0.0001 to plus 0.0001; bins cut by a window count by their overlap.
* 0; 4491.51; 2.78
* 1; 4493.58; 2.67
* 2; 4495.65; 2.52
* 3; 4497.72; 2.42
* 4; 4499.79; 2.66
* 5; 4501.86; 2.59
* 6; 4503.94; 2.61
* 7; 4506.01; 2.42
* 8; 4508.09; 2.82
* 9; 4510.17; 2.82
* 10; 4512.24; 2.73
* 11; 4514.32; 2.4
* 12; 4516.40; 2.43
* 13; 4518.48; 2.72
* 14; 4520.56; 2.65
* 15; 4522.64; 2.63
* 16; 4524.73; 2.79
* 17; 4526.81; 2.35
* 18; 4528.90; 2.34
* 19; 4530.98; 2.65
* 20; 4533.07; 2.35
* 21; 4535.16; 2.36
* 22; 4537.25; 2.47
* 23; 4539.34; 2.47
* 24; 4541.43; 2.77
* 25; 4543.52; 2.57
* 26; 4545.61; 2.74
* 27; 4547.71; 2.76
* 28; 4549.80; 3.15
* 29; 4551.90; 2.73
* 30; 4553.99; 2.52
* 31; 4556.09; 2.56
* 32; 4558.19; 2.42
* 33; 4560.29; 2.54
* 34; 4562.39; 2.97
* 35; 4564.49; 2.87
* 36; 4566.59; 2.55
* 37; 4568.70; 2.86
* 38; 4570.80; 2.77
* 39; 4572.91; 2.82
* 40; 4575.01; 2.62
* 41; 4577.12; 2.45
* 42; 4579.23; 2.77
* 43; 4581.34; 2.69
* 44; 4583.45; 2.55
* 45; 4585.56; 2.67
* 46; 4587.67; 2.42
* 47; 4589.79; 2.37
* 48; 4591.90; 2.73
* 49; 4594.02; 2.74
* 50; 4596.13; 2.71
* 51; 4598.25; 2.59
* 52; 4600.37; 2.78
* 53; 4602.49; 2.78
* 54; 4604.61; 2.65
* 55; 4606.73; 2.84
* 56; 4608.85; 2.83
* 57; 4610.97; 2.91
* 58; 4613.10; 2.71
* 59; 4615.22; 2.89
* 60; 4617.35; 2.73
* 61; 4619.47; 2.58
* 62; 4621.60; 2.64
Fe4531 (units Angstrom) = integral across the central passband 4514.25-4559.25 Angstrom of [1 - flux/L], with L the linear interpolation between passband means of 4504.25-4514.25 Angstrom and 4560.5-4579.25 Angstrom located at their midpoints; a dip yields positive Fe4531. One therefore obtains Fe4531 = 1.79 Angstrom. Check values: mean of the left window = 2.66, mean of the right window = 2.73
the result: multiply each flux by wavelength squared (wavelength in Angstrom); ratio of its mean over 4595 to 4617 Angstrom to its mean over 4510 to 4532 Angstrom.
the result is 1.1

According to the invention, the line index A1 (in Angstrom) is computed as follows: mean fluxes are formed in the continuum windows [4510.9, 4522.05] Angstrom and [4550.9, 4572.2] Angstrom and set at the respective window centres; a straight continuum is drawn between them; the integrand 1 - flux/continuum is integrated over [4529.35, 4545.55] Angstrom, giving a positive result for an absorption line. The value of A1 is 0.7 Angstrom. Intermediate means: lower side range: 2.6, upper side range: 2.68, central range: 2.53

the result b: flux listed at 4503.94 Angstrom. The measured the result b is 2.61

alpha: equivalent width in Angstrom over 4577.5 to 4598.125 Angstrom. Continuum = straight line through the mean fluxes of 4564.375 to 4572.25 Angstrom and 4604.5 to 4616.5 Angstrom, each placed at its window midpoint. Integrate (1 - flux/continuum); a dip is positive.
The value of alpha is 1.19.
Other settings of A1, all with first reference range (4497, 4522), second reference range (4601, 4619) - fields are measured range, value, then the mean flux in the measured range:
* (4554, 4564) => 0.26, 2.63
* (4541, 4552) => -0.49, 2.79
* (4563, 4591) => 0.77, 2.65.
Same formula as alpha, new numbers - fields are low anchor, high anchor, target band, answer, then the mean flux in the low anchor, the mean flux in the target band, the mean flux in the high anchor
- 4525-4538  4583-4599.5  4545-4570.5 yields -2.2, 2.44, 2.72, 2.6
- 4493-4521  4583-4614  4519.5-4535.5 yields 0.6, 2.6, 2.52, 2.69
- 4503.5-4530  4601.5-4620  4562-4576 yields -0.4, 2.59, 2.77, 2.78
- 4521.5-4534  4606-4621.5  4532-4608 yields -0.3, 2.52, 2.66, 2.77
